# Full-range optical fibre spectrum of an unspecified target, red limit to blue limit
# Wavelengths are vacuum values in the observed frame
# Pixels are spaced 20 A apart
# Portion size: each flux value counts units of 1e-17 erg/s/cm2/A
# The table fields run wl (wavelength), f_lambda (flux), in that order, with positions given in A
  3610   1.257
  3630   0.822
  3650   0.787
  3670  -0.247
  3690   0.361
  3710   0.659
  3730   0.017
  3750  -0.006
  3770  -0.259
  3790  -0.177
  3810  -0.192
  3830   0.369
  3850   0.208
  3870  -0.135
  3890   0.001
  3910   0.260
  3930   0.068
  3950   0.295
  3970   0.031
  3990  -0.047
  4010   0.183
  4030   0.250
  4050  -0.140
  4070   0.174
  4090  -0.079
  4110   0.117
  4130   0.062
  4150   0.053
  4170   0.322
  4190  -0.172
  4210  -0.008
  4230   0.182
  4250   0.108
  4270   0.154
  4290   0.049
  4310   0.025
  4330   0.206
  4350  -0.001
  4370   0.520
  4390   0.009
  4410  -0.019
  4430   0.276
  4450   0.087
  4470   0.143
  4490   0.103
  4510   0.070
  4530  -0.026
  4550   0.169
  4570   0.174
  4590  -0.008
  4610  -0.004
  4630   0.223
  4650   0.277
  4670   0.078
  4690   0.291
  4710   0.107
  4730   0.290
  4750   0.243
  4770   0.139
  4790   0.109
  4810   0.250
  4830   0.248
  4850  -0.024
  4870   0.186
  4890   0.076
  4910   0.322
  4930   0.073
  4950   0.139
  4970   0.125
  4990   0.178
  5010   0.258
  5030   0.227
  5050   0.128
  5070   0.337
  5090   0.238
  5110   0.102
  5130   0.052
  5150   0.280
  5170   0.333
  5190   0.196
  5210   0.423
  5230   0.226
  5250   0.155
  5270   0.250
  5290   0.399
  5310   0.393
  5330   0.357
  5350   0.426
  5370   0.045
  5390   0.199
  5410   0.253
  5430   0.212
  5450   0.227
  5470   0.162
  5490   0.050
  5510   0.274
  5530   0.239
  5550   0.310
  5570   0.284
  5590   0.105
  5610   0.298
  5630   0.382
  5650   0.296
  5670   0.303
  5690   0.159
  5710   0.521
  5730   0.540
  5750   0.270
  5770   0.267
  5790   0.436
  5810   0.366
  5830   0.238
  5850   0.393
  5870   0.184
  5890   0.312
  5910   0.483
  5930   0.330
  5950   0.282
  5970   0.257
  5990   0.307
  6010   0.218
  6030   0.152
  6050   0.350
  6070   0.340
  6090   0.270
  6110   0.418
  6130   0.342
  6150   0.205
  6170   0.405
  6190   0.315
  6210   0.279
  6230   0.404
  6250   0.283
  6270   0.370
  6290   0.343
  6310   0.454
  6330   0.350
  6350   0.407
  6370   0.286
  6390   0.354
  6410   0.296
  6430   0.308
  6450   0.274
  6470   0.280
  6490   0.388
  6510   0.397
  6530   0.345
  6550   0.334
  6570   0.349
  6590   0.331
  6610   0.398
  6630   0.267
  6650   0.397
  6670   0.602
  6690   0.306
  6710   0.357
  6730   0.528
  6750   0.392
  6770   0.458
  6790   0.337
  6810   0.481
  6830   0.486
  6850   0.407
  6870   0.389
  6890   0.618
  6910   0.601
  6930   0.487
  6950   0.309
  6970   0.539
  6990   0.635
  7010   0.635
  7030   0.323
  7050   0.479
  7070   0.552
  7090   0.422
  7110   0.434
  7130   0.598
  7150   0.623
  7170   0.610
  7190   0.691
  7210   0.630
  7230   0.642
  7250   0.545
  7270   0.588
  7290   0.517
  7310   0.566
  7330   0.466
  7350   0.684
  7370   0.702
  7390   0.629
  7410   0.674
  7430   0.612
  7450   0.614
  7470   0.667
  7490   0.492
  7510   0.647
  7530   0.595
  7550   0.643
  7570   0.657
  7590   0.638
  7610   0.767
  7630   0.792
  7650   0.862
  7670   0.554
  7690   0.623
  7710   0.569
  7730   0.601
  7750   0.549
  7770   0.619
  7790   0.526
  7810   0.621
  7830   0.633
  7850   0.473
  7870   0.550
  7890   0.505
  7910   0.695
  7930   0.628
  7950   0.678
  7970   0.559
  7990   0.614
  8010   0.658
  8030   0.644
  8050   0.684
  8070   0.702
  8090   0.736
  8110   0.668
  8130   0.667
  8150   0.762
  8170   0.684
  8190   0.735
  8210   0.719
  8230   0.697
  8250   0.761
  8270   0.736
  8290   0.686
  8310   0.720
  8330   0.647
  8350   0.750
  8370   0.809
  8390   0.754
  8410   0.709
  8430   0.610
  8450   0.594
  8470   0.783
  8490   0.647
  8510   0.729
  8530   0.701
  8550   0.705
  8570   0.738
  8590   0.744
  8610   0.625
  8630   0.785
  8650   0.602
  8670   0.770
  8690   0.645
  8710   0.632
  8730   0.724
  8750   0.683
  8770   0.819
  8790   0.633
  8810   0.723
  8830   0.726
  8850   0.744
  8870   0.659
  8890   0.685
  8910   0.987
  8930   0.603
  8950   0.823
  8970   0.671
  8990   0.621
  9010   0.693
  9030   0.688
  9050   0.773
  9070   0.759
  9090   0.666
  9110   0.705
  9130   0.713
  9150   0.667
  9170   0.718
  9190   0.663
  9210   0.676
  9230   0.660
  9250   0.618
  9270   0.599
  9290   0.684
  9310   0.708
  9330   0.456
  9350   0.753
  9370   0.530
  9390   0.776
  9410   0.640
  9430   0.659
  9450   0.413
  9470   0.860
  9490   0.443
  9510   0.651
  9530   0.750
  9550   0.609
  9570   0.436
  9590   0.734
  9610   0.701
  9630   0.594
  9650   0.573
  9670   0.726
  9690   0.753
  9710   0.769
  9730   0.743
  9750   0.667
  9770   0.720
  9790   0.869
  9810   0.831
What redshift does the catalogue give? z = 0.79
